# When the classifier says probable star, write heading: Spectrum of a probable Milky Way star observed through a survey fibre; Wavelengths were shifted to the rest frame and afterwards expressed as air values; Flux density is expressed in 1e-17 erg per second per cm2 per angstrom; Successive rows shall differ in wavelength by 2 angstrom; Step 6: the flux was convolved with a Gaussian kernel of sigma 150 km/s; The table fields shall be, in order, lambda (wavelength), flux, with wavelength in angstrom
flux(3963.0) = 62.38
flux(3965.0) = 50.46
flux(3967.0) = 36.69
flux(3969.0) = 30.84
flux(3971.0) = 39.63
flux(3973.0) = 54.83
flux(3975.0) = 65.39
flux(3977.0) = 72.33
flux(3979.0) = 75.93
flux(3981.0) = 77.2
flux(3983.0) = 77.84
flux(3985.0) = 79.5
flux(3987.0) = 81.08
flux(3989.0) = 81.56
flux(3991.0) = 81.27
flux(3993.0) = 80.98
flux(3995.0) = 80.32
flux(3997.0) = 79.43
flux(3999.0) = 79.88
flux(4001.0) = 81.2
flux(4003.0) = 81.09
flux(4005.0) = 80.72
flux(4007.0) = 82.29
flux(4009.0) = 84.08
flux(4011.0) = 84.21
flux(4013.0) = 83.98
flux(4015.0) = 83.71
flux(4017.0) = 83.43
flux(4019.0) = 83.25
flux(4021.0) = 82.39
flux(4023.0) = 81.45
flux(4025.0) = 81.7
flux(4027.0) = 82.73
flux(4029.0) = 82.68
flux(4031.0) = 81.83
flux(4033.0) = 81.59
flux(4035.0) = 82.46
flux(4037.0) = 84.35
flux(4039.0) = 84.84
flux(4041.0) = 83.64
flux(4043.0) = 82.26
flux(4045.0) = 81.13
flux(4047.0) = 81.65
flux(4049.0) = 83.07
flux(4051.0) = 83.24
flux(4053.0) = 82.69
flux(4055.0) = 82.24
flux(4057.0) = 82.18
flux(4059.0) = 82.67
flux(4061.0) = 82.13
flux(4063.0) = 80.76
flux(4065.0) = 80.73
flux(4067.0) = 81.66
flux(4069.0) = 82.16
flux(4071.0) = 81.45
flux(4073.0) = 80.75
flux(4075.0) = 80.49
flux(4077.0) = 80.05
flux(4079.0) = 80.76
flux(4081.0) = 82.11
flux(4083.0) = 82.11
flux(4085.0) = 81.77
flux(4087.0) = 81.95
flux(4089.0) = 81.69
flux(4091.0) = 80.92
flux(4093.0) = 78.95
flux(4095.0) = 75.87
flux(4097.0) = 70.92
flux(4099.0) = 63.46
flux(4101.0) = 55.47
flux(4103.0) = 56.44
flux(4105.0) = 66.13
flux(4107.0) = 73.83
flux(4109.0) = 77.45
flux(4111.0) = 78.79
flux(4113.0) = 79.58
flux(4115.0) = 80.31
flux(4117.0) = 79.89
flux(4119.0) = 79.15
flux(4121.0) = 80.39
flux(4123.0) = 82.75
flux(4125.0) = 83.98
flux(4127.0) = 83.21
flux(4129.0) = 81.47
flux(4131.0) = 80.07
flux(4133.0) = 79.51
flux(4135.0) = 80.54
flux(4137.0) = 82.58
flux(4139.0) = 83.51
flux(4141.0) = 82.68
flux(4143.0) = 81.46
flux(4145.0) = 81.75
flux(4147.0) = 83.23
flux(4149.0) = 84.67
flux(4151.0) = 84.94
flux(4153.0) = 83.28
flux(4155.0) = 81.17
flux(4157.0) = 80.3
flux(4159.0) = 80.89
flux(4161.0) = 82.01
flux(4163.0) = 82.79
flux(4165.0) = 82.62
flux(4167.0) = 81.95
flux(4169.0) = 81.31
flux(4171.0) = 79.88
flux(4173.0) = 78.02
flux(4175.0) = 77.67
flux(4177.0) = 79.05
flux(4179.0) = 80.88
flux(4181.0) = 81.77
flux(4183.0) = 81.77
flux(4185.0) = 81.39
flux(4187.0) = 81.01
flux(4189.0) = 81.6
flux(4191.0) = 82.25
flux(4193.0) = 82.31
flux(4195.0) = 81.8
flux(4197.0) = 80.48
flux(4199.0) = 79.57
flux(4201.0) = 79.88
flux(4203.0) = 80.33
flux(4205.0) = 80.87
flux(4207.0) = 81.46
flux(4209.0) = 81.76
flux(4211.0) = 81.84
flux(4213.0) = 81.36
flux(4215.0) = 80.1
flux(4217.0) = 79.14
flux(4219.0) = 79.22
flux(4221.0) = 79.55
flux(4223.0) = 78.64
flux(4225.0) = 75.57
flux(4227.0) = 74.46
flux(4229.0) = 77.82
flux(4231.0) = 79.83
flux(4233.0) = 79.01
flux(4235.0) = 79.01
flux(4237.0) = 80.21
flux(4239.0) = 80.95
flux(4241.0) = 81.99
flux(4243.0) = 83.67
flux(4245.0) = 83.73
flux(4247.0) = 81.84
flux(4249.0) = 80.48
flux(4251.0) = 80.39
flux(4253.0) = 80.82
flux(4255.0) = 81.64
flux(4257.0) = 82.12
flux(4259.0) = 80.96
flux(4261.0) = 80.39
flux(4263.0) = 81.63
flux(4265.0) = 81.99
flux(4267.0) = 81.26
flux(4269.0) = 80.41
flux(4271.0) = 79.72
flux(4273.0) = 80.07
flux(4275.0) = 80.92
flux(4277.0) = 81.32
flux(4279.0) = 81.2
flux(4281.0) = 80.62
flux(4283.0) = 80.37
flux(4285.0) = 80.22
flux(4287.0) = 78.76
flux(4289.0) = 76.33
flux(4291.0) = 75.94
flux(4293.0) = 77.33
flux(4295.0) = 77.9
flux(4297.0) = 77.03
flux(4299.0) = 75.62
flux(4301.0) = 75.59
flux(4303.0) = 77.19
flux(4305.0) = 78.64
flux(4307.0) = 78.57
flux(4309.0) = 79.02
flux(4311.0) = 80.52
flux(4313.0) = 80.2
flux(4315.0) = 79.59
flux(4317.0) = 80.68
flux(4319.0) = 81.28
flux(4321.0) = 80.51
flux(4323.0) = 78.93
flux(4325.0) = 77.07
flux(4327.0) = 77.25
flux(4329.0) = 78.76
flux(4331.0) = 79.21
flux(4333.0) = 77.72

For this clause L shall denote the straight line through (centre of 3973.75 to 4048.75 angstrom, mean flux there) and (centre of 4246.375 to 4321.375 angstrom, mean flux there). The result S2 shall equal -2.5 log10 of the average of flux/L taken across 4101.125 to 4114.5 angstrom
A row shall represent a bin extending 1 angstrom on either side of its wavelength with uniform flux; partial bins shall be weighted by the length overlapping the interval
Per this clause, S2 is 0.132 mag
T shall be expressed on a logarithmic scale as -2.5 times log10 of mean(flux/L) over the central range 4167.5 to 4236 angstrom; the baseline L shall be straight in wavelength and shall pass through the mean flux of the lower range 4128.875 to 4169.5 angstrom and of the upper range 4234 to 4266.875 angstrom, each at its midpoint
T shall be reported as 0.02 mag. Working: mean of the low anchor 82.1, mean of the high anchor 81.4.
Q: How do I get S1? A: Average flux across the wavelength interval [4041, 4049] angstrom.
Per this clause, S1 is 82.1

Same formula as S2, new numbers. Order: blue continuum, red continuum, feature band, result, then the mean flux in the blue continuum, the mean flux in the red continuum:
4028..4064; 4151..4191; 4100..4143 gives 0.06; 82.5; 81.1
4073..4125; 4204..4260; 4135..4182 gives -0.05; 76.7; 80.3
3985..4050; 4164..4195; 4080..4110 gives 0.11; 82.2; 80.9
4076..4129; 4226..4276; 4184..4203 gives -0.03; 76.9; 80.6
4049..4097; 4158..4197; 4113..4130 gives 0.00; 81.1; 81.1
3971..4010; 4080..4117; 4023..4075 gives -0.09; 76.8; 75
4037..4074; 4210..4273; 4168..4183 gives 0.01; 82.2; 80.3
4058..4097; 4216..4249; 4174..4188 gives -0.01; 80.7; 79.7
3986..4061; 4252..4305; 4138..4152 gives -0.03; 82.2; 79.5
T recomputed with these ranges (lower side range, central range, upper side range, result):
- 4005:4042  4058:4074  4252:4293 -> 0.013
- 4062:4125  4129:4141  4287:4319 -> -0.051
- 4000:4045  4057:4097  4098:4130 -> -0.035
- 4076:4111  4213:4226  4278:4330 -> -0.025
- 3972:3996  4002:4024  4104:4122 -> -0.092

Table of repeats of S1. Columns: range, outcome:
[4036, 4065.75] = 82.5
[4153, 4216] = 81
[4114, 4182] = 81.5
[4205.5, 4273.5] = 80.4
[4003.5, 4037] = 82.7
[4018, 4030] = 82.4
